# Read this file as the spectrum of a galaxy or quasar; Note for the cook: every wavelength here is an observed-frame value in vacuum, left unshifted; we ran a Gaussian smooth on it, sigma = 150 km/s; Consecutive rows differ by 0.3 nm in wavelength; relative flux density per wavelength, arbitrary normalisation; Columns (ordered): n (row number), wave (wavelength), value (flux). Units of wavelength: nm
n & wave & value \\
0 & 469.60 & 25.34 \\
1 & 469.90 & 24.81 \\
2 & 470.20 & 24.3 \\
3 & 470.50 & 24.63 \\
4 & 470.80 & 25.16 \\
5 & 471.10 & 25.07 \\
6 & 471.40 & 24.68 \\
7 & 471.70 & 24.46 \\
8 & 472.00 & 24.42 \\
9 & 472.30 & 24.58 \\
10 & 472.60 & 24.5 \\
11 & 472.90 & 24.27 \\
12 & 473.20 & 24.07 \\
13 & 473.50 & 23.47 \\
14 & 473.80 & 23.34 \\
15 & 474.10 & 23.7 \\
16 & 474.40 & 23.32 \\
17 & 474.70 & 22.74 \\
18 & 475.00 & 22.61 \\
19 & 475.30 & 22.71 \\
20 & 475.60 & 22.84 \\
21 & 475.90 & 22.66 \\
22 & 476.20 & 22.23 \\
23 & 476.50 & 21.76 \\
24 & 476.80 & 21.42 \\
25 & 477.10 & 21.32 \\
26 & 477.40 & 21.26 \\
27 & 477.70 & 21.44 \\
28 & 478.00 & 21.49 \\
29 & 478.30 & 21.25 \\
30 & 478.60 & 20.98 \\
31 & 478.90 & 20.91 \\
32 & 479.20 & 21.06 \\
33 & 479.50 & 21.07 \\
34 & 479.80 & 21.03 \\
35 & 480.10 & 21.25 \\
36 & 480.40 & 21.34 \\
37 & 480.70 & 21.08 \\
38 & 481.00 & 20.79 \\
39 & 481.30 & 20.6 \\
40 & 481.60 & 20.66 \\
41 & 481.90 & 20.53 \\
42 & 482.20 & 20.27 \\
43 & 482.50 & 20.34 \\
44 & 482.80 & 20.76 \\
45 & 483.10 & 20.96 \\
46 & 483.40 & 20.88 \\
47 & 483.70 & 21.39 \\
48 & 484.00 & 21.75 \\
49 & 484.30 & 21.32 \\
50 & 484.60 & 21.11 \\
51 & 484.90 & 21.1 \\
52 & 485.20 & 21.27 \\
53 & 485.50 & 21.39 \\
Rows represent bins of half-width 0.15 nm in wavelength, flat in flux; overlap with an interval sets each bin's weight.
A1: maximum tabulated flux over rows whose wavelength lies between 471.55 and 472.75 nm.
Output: 24.58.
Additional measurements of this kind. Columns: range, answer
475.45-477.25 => 22.84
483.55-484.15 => 21.75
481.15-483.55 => 20.96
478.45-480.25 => 21.25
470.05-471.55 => 25.16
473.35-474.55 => 23.7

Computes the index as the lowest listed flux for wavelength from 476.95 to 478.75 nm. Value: 20.98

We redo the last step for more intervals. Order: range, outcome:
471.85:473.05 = 24.27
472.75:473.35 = 24.07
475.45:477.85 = 21.26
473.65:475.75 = 22.61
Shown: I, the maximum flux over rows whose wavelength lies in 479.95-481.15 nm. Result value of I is 21.34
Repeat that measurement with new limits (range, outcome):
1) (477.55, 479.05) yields 21.49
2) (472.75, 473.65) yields 24.27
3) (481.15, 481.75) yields 20.66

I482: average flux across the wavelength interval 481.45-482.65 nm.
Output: 20.4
